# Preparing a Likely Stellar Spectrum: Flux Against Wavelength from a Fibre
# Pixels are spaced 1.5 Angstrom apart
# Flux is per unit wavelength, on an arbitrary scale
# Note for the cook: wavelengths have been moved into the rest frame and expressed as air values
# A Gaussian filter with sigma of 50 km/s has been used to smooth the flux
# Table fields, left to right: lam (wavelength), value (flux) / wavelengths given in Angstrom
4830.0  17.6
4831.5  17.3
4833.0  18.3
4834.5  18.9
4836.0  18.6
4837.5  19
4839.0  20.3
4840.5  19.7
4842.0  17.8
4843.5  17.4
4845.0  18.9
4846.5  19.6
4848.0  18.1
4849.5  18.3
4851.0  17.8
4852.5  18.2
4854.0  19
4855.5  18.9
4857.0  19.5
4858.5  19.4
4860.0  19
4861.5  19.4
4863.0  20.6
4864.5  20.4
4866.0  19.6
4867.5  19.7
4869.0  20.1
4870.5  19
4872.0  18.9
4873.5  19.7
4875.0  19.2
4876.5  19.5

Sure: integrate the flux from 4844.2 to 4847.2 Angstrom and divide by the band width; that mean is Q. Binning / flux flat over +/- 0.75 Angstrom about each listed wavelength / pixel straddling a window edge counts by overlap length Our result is 19.2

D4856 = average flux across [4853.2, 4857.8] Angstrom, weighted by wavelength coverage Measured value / 19.1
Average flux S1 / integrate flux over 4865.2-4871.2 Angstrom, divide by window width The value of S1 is 19.6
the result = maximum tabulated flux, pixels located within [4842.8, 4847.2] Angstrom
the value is 19.6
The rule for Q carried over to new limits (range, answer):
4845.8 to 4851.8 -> 18.4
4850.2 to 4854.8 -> 18.3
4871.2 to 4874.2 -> 19.3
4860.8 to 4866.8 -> 20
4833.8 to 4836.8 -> 18.8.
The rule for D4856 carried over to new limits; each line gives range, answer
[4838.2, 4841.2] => 20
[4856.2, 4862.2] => 19.3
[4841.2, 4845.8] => 18.1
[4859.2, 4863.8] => 19.7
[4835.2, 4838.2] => 18.8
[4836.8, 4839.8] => 19.7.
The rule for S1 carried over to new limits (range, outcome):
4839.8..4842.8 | 18.7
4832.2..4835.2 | 18.6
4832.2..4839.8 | 19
